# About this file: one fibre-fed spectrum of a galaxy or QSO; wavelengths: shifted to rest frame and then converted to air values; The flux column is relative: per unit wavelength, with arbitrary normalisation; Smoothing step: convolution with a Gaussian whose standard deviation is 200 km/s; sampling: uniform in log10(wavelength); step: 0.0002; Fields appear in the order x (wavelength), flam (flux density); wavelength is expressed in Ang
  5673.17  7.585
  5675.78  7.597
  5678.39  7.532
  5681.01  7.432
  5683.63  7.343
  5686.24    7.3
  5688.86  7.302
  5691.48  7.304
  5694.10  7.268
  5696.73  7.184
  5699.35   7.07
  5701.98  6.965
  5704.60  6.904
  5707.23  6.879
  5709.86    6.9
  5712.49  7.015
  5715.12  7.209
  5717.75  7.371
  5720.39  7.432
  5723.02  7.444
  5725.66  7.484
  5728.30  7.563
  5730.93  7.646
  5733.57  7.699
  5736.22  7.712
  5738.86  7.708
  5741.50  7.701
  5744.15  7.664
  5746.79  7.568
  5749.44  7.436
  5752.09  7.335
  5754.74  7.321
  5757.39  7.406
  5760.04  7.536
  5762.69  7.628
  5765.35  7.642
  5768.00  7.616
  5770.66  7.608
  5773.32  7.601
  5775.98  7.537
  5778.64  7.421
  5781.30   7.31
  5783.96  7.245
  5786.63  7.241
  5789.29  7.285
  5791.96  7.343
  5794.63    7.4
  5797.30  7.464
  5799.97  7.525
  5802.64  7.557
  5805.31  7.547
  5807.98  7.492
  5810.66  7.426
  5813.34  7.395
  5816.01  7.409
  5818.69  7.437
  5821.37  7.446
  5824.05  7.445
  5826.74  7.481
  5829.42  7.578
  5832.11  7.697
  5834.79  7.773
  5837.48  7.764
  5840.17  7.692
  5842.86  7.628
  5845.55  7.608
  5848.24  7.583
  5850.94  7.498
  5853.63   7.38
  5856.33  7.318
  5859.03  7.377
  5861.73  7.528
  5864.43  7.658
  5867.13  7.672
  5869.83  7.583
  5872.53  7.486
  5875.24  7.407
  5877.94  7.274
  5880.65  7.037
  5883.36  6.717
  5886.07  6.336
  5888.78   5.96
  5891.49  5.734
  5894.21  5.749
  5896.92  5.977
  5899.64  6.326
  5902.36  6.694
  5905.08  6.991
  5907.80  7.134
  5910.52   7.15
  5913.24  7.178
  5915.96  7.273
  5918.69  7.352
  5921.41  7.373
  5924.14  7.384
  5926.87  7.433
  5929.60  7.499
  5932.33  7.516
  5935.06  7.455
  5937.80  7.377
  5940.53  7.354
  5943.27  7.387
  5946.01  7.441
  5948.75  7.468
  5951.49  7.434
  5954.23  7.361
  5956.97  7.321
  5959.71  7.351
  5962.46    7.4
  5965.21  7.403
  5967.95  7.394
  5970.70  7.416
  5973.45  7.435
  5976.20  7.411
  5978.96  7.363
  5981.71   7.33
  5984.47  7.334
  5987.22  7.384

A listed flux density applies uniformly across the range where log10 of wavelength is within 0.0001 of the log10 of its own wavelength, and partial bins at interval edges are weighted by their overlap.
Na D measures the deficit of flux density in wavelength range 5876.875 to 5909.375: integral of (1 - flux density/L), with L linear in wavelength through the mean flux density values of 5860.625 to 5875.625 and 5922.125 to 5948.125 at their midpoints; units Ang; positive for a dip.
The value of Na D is 4.42 Ang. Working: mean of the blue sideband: 7.57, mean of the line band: 6.49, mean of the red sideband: 7.42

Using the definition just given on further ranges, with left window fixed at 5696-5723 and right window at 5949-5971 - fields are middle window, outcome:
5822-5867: -1.88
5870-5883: 0.03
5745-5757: -0.45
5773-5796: -0.55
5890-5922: 2.64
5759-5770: -0.67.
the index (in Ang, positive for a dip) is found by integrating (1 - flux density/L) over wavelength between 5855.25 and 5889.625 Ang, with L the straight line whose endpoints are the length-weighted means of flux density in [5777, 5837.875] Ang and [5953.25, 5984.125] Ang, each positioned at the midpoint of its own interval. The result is 1.1 Ang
